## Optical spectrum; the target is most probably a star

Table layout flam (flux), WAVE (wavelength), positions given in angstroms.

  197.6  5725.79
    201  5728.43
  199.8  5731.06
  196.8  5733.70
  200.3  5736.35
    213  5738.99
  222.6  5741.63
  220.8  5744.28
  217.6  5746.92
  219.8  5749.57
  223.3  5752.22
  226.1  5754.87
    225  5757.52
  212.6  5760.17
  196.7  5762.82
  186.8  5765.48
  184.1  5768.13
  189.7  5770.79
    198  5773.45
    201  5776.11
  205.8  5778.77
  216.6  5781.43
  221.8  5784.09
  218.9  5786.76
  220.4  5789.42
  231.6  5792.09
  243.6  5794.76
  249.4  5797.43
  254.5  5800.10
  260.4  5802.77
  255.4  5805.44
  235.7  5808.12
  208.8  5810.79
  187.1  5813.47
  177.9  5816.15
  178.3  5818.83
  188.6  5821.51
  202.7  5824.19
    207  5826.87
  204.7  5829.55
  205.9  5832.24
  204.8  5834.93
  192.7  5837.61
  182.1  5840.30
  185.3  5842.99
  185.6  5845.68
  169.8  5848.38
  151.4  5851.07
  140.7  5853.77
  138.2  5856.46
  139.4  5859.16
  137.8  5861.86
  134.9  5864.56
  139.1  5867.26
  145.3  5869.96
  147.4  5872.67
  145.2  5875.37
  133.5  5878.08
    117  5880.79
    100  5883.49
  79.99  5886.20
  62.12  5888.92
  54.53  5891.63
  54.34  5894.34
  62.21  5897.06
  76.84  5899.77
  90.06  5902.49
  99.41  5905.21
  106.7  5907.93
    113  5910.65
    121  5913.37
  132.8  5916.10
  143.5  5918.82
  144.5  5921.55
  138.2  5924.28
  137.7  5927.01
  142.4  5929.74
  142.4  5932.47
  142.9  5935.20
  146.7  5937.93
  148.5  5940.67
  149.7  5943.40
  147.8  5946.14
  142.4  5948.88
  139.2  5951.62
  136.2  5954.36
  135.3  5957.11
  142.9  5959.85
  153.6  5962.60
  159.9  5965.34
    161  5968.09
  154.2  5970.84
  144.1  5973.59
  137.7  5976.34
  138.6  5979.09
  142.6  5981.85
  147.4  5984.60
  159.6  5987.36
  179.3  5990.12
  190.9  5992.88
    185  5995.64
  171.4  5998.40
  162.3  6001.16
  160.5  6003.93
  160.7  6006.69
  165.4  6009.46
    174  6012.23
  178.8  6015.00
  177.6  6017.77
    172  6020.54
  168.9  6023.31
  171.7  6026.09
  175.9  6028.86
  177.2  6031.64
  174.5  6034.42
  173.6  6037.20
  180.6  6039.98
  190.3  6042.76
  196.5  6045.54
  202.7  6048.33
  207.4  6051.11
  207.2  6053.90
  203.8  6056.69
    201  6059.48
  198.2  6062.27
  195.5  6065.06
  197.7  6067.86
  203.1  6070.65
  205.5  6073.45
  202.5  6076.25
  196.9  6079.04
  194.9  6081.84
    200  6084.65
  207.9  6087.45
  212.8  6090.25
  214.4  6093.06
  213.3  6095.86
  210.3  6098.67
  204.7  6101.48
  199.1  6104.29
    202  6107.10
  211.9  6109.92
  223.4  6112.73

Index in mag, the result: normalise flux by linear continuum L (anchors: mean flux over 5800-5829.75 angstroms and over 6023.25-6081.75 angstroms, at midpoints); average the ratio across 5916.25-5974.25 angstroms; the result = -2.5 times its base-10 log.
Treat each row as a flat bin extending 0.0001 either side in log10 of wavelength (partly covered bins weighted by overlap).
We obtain 0.36 mag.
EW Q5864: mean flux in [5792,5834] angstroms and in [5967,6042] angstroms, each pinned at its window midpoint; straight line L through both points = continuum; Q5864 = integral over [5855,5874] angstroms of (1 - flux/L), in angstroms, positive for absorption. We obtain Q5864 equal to 5.9 angstroms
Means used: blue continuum 218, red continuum 166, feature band 140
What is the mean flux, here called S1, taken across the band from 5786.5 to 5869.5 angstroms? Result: 194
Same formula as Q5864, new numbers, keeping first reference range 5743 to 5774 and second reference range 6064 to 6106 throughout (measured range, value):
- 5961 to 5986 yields 6.9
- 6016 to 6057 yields 4.0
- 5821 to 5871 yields 8.7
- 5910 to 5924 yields 5.0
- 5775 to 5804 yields -3.0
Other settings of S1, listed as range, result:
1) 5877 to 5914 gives 89.9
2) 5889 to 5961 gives 122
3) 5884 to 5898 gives 64.9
